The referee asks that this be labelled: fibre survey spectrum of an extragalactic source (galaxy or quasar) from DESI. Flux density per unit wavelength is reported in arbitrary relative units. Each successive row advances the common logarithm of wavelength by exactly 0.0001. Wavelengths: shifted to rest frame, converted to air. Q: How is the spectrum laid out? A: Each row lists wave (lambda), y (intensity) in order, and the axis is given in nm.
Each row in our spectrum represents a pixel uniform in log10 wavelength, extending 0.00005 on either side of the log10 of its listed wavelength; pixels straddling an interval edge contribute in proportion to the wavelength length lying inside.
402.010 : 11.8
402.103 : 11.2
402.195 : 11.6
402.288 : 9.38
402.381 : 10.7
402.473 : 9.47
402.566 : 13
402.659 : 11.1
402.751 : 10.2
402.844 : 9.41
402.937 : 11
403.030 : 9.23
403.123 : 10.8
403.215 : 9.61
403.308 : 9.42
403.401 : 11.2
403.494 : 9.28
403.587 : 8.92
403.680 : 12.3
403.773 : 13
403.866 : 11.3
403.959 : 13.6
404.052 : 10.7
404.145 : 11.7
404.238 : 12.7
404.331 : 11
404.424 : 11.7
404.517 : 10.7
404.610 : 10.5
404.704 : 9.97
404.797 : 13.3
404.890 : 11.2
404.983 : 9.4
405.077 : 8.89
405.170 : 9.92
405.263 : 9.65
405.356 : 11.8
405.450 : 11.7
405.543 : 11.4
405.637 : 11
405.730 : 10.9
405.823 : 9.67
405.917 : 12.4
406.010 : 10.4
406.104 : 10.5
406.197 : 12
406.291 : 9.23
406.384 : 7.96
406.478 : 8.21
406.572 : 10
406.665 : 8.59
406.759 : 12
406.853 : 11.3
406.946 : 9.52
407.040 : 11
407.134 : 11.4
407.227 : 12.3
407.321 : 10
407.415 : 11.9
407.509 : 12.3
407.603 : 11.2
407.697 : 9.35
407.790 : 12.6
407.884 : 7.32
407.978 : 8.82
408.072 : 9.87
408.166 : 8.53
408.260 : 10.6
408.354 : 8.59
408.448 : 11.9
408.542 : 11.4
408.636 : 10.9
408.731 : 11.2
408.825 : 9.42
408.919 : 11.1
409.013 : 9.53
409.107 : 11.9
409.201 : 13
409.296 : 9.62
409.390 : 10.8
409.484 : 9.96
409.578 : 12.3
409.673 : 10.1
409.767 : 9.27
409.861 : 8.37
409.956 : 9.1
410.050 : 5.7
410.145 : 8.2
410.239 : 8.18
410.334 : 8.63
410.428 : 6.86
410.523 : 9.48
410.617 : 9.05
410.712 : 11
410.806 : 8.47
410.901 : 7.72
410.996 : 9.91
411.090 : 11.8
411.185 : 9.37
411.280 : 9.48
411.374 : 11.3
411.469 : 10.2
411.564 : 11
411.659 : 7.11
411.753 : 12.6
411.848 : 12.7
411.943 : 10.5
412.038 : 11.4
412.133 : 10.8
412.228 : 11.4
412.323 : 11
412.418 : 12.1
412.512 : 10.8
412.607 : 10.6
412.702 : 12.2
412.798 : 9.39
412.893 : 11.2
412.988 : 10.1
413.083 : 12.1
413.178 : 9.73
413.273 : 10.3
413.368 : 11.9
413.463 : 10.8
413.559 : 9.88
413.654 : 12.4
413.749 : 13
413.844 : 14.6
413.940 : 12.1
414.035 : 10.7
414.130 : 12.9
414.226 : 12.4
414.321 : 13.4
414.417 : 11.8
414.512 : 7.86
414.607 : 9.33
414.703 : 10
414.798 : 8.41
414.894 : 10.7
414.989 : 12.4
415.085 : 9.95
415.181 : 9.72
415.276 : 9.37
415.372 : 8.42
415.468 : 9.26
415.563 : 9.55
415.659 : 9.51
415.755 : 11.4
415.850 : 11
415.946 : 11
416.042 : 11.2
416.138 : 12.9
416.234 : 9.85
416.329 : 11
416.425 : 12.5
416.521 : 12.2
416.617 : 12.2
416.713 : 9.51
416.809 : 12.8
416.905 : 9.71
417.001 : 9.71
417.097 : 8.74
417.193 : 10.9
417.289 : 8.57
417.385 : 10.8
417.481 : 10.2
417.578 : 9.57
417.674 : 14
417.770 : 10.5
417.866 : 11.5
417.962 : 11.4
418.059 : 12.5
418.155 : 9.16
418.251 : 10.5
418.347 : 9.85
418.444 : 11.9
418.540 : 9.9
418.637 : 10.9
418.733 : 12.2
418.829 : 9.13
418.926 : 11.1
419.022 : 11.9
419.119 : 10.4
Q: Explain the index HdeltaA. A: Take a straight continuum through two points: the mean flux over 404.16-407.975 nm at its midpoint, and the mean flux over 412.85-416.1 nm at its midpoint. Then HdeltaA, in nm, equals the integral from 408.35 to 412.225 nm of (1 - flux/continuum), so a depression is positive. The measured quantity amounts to 0.26 nm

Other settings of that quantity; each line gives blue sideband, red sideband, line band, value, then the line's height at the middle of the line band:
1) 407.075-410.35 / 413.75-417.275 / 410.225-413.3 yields 0.053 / 10.5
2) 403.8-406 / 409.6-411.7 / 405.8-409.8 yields -0.150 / 10.1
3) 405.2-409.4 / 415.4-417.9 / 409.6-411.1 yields 0.249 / 10.6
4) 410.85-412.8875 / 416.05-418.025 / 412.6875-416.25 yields -0.022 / 10.8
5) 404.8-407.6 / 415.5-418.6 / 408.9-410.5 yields 0.171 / 10.7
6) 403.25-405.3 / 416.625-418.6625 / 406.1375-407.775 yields 0.050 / 10.9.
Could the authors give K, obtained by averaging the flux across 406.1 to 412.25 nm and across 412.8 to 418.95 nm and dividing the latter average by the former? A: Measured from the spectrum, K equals 1.07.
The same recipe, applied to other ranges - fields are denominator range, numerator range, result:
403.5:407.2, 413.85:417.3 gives 0.99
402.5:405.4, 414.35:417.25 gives 0.96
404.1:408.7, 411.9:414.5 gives 1.08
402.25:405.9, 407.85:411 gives 0.89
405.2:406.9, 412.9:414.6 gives 1.09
